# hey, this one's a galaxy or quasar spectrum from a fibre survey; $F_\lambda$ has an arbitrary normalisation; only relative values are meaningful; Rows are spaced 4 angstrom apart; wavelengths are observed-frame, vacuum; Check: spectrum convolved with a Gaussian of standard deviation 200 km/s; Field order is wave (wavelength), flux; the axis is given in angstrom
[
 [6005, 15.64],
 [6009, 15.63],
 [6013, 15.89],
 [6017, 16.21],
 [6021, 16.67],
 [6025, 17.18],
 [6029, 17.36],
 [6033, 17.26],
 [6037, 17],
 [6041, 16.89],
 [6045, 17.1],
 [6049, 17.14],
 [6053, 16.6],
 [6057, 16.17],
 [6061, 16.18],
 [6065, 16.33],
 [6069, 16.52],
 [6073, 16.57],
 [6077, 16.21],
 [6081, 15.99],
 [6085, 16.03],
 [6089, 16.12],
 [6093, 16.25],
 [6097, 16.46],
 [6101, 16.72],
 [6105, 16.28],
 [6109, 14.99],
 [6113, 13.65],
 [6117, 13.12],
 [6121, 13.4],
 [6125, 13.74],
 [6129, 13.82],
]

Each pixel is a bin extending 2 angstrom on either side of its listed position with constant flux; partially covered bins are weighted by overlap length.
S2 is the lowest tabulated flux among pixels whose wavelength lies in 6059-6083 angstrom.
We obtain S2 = 15.99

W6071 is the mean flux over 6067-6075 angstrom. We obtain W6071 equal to 16.5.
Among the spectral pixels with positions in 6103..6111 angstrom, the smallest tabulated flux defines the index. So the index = 14.99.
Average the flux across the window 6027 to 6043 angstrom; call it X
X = 17.1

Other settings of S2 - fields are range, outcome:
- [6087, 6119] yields 13.12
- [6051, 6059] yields 16.17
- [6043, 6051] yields 17.1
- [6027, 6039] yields 17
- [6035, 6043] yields 16.89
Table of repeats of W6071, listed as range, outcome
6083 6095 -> 16.1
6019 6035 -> 17.1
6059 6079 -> 16.4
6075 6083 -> 16.1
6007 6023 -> 16.1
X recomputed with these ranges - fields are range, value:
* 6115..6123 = 13.3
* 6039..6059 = 16.8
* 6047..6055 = 16.9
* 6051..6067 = 16.3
